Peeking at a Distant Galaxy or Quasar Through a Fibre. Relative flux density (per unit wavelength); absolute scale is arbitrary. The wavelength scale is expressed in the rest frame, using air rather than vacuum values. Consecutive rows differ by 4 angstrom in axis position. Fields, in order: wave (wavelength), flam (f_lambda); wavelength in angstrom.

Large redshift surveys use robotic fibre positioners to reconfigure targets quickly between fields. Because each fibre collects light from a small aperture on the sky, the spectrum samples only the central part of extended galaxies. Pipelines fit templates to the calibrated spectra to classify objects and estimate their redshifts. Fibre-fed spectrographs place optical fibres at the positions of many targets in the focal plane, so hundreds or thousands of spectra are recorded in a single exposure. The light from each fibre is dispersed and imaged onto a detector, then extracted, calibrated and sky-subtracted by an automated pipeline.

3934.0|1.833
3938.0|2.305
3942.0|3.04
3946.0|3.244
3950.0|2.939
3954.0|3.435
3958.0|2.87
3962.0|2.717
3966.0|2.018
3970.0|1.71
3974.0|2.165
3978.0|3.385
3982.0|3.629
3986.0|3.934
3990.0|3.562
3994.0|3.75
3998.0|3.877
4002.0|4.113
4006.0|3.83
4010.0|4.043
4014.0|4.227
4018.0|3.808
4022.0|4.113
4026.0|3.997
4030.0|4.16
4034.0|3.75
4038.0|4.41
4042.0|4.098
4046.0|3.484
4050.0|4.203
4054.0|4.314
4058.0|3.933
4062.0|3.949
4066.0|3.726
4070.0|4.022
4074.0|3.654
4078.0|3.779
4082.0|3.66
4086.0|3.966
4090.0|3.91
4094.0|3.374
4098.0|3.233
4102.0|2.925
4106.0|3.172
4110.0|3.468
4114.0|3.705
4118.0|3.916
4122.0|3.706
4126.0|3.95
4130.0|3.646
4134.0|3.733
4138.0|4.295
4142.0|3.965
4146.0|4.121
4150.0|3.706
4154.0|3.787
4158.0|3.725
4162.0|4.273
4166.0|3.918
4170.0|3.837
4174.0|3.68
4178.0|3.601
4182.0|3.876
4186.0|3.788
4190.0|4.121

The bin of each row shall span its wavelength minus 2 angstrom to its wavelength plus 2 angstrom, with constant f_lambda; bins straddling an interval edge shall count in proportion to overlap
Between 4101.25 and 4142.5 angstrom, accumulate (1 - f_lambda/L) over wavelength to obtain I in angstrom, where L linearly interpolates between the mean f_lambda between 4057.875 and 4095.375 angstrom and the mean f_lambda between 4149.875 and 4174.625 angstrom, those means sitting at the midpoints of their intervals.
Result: 1.5 angstrom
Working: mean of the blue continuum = 3.8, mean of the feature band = 3.69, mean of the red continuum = 3.87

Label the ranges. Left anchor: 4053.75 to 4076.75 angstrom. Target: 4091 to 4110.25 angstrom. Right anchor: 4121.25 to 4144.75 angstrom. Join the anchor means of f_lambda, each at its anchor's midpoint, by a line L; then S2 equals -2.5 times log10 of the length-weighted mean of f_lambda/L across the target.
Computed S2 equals 0.198 mag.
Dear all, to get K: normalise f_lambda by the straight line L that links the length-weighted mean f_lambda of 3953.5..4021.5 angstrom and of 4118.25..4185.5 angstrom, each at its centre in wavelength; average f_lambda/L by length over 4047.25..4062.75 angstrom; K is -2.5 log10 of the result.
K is -0.14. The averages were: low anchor 3.37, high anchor 3.86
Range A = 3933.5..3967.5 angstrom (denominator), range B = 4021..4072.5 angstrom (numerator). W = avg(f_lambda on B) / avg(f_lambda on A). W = 1.5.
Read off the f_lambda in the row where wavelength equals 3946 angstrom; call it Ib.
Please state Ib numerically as 3.244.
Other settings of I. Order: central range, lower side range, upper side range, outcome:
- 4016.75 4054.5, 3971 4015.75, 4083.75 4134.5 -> -4.26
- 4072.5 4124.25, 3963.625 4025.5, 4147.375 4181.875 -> 1.63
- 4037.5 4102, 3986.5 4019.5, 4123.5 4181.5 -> 1.24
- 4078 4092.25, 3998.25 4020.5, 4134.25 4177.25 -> 0.45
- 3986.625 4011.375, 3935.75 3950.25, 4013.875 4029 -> -1.17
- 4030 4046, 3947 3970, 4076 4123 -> -4.13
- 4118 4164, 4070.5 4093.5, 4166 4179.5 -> -1.79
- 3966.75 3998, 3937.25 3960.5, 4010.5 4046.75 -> 2.64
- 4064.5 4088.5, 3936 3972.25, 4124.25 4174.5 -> -2.47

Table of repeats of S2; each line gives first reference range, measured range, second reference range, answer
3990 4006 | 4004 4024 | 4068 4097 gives -0.05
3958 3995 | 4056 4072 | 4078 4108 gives -0.17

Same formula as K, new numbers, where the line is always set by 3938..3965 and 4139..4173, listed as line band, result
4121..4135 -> 0.007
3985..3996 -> -0.190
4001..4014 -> -0.243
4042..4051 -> -0.138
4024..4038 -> -0.209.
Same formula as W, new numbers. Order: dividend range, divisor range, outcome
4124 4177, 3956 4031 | 1.12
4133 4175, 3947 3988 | 1.36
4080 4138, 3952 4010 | 1.12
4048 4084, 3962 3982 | 1.57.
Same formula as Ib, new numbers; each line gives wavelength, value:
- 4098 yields 3.233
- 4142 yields 3.965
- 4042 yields 4.098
